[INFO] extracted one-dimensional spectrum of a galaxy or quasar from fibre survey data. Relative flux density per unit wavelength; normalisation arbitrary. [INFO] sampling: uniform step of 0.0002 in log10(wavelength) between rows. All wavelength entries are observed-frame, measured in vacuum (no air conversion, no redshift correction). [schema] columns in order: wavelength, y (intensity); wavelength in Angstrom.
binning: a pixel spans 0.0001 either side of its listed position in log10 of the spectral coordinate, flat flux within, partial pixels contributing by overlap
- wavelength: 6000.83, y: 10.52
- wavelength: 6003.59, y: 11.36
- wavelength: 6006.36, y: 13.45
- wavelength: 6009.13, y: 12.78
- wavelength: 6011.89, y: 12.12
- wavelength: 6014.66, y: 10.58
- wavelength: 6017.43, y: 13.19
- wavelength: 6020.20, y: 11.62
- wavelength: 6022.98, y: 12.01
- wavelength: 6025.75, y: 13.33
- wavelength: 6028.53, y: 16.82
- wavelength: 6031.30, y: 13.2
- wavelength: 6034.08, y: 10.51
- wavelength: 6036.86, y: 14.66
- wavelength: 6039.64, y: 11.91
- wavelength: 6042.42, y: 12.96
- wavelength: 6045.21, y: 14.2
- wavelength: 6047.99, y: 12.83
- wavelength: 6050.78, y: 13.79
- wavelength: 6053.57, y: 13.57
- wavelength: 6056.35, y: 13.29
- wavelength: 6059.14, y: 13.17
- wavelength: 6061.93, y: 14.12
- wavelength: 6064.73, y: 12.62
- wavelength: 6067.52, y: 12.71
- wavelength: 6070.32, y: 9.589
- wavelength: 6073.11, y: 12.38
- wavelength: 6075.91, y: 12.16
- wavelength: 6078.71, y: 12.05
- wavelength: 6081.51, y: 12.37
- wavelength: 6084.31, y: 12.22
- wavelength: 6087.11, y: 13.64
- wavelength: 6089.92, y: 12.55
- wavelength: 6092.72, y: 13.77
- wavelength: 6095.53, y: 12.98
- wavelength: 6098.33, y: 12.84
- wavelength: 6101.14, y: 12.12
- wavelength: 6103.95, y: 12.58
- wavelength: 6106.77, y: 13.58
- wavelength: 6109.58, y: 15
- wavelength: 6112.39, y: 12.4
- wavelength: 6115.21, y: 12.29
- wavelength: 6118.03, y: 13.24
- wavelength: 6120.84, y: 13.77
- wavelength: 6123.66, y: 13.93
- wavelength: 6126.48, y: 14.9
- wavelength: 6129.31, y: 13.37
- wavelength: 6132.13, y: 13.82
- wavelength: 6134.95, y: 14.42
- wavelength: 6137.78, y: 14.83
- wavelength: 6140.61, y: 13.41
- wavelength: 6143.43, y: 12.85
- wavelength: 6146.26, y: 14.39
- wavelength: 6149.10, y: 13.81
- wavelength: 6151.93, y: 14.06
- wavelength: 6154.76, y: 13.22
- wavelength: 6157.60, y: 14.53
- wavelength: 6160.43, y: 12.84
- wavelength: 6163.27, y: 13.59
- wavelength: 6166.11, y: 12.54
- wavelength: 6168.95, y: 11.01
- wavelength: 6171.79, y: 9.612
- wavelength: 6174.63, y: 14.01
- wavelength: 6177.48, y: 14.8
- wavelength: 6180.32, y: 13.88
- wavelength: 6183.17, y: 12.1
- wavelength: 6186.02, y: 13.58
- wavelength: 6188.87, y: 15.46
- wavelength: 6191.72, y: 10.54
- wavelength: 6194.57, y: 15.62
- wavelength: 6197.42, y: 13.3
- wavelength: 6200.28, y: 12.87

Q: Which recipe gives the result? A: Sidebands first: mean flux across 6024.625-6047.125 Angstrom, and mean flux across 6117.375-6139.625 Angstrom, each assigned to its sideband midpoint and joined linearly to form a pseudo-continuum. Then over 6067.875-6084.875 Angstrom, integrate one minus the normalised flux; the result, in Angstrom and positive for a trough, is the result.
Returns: 2.33 Angstrom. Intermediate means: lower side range 13.4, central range 11.8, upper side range 14.1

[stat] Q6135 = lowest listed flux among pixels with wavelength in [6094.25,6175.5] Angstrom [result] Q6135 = 9.612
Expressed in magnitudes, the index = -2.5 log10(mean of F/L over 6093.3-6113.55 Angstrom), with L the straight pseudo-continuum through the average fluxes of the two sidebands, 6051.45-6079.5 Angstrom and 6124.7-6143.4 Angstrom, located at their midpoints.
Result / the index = 0.023 mag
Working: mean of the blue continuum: 12.6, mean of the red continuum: 14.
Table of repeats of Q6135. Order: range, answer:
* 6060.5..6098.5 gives 9.589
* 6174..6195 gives 10.54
